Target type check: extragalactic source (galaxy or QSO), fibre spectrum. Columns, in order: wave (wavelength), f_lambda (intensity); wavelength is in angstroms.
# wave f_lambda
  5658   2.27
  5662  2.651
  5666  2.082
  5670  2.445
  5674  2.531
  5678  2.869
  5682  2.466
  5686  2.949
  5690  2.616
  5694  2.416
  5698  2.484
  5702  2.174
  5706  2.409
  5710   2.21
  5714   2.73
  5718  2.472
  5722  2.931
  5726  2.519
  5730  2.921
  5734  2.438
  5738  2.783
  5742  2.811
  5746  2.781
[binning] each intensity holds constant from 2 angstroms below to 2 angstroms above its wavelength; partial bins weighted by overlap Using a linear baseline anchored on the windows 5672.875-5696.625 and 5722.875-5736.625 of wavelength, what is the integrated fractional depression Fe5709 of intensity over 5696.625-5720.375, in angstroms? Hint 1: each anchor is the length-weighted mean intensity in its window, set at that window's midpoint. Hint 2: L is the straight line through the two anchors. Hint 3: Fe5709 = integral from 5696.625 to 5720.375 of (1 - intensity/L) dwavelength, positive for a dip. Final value 2.1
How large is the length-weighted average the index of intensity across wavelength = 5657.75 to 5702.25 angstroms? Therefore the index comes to 2.52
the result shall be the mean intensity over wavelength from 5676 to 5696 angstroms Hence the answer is 2.66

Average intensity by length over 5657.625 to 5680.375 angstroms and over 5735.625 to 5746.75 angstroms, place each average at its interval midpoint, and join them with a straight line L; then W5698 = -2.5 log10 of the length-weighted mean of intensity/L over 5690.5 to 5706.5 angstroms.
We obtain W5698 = 0.09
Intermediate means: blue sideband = 2.49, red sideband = 2.78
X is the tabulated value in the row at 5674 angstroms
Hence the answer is 2.531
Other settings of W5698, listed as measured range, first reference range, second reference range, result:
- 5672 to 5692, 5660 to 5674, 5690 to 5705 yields -0.12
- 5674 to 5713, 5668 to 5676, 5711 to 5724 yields 0.02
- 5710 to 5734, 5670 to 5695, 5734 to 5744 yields 0.02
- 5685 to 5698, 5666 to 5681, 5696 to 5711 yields -0.09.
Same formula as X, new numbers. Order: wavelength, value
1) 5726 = 2.519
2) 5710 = 2.21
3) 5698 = 2.484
